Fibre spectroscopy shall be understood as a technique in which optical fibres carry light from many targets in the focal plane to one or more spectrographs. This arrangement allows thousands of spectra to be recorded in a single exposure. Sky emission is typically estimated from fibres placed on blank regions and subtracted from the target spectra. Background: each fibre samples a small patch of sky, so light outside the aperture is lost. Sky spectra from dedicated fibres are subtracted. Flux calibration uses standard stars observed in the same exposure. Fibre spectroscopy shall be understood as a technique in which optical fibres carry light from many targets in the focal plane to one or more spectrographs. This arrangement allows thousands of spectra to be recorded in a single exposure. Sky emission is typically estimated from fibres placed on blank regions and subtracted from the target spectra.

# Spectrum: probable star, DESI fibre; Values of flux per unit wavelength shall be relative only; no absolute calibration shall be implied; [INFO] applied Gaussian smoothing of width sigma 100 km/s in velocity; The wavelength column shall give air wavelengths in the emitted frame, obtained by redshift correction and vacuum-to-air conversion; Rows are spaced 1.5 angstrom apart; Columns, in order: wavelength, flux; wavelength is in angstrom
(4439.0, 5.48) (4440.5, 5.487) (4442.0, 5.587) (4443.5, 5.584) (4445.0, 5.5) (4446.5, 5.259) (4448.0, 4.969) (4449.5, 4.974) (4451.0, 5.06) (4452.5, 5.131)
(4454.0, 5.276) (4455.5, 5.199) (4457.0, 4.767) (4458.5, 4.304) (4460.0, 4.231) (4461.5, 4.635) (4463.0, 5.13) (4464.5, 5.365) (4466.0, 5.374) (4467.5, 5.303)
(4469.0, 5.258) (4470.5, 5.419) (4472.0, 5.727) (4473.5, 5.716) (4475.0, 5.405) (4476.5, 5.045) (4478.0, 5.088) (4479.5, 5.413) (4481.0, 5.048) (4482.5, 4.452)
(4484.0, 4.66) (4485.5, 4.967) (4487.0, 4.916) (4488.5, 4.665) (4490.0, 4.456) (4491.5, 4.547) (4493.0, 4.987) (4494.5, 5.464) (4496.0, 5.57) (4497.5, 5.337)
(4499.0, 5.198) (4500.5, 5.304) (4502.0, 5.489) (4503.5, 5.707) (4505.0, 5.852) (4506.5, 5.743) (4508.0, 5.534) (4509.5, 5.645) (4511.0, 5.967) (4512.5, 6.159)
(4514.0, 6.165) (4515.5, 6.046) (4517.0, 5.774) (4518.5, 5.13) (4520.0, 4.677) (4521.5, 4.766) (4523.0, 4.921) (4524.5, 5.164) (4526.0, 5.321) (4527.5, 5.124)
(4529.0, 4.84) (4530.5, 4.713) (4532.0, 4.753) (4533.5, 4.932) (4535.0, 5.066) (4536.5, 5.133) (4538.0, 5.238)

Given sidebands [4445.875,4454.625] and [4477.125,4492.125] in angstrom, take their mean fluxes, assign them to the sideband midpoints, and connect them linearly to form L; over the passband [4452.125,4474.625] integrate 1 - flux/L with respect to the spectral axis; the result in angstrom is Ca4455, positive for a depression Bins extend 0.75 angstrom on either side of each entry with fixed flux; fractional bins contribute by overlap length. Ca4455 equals -0.6 angstrom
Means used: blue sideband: 5.11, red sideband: 4.83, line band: 5.13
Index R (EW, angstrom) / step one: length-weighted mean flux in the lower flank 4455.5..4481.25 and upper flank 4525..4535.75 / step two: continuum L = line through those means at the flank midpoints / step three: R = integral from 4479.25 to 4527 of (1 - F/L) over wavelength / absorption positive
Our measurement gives -2.3 angstrom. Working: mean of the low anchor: 5.13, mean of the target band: 5.28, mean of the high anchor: 4.97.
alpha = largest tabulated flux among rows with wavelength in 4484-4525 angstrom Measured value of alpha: 6.165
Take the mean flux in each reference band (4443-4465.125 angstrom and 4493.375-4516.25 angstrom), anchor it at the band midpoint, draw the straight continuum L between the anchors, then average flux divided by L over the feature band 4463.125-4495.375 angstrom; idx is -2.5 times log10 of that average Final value 0.05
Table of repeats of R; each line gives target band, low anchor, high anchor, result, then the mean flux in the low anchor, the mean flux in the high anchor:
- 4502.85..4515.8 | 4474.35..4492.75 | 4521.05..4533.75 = -2.5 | 4.89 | 4.95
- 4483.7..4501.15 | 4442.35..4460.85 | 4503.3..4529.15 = 1.0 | 5.03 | 5.48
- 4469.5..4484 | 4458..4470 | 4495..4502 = -0.3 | 4.97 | 5.37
